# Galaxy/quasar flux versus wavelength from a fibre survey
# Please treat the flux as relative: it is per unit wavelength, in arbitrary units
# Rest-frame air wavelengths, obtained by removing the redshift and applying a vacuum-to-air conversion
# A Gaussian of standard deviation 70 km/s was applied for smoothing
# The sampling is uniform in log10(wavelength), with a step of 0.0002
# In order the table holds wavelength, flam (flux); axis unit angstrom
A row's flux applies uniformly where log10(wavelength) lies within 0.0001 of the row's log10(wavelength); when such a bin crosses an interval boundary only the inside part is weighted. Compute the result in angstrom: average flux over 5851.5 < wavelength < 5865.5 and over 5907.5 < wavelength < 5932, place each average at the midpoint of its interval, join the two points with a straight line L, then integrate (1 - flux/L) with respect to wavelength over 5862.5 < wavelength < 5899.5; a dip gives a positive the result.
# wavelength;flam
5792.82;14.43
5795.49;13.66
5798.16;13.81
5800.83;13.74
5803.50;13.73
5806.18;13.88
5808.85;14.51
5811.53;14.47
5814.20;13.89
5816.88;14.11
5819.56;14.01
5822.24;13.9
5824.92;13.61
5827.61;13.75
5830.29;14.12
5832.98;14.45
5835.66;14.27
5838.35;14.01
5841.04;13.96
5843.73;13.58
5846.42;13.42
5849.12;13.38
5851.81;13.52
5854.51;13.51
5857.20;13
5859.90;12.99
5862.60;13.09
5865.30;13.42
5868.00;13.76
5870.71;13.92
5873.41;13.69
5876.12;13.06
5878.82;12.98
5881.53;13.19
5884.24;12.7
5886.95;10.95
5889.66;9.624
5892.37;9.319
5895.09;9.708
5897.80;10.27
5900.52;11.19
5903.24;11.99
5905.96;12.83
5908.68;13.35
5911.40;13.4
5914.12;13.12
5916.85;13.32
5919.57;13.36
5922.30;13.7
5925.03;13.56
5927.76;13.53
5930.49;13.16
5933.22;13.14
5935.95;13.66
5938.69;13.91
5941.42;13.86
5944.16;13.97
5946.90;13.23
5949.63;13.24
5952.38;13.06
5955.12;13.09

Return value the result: 3.4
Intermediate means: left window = 13.2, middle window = 12.1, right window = 13.4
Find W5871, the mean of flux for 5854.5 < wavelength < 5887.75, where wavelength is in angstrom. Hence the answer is 13.1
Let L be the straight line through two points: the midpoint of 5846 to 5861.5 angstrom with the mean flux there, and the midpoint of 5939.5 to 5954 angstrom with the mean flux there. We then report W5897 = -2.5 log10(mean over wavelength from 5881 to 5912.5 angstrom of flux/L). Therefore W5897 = 0.17 mag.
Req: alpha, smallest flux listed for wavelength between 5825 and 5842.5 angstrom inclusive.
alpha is 13.75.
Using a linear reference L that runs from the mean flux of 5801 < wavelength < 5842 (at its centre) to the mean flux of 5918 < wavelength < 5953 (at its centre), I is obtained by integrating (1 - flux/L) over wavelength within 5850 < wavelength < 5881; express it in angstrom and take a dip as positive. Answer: 1.1 angstrom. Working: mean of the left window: 14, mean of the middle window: 13.4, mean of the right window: 13.5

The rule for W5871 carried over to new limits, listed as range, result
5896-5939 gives 12.9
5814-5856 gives 13.8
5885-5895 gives 10.1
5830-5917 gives 12.8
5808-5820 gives 14.2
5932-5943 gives 13.7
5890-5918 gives 11.8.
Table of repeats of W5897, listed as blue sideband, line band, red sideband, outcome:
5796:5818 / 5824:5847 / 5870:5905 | -0.059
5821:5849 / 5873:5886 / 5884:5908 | -0.112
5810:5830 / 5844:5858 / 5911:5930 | 0.032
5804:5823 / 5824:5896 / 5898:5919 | 0.032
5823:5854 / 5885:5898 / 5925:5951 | 0.331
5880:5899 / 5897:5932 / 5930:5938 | -0.051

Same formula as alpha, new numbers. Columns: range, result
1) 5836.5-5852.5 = 13.38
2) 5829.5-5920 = 9.319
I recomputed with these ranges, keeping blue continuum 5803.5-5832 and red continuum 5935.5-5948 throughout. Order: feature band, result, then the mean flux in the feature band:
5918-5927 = 0.2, 13.5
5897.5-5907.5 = 1.5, 11.7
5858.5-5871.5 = 0.5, 13.4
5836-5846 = 0.1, 13.9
